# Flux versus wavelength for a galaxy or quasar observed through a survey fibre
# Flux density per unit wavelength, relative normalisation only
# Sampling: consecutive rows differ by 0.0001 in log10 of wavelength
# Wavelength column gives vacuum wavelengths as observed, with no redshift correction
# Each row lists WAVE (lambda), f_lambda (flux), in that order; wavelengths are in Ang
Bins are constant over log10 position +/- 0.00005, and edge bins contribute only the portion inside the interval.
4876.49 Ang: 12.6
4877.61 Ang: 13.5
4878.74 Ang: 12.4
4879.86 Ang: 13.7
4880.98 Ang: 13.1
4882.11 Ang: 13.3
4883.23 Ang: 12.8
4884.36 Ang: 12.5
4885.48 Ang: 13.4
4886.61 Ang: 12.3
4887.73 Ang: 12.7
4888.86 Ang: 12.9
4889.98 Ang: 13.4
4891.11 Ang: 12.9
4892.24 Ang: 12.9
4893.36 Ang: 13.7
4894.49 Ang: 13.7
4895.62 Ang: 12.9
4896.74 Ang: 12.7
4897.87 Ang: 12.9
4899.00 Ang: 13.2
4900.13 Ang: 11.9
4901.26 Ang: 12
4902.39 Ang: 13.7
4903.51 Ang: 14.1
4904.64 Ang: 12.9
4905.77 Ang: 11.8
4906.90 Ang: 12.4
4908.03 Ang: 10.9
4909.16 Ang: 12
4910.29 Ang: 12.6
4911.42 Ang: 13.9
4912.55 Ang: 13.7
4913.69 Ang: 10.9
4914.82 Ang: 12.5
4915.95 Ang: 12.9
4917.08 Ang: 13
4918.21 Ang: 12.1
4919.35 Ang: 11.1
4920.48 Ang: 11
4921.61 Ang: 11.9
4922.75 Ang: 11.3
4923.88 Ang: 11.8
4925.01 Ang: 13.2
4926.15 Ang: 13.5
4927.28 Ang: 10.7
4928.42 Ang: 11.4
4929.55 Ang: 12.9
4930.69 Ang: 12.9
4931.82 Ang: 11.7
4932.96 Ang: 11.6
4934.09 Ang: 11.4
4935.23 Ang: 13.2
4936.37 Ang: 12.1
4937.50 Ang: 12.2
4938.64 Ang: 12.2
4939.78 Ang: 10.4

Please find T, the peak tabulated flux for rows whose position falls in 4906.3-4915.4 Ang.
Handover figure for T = 13.9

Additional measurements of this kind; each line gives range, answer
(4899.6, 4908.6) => 14.1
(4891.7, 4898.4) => 13.7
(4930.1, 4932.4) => 12.9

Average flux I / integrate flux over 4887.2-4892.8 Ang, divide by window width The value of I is 13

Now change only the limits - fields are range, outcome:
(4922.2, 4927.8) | 12.1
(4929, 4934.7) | 12.1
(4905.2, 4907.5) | 12.1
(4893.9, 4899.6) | 13.1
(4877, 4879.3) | 12.9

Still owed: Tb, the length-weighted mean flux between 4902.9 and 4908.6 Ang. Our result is 12.4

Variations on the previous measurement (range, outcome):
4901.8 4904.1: 13.9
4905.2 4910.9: 12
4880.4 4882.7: 13.2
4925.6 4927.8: 12.1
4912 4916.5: 12.5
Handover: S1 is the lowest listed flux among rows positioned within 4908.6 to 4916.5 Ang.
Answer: 10.9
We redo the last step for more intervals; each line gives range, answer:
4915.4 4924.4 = 11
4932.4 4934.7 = 11.4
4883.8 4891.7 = 12.3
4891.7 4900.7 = 11.9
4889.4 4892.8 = 12.9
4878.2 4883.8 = 12.4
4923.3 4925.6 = 11.8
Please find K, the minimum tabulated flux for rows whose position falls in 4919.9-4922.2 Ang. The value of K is 11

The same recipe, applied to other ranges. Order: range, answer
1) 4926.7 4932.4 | 10.7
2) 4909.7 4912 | 12.6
